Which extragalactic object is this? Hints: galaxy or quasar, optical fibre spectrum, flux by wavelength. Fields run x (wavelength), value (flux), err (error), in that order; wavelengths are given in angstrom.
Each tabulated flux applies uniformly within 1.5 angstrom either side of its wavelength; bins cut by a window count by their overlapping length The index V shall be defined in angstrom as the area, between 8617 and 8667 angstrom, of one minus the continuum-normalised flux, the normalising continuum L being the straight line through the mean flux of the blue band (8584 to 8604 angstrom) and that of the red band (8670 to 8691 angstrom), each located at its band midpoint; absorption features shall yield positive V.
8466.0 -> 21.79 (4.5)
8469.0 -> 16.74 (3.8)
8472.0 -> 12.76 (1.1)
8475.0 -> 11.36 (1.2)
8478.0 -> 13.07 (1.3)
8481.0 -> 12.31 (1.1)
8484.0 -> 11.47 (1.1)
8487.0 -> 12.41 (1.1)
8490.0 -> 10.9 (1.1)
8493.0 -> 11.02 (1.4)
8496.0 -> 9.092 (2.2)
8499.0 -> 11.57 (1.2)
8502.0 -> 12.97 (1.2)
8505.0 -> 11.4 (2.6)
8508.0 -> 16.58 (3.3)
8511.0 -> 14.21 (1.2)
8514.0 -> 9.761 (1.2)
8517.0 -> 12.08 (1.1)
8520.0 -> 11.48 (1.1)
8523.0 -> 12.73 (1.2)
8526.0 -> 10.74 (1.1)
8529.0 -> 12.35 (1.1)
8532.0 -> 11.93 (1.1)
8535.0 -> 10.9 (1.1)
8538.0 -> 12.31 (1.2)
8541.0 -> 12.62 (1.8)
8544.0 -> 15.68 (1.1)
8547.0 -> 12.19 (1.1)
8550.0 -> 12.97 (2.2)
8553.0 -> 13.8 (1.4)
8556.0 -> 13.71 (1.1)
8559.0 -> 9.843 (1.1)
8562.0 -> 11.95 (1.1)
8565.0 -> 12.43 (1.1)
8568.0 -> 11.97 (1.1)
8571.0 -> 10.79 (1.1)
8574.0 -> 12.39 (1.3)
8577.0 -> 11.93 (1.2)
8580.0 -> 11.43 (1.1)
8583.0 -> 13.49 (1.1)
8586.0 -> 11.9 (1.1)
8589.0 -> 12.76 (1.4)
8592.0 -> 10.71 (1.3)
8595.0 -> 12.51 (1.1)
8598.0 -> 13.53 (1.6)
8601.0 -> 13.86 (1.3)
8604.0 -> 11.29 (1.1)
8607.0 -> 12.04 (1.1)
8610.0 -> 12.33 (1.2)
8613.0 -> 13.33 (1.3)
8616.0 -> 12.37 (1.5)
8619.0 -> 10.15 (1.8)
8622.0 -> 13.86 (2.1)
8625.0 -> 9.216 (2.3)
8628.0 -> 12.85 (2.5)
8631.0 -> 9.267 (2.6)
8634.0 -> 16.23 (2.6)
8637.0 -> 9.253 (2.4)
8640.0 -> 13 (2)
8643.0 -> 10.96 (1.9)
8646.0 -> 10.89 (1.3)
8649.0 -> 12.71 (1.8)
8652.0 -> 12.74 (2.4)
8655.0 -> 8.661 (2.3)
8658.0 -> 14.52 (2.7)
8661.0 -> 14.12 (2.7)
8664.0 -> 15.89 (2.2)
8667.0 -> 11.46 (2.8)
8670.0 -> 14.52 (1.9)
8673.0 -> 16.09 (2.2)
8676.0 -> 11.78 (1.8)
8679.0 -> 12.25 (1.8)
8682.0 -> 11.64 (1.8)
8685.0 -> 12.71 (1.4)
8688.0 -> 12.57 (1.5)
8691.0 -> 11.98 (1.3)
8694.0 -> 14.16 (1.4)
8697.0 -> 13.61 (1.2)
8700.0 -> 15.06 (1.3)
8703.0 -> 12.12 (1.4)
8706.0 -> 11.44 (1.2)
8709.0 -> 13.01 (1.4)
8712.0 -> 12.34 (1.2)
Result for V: 2.3 angstrom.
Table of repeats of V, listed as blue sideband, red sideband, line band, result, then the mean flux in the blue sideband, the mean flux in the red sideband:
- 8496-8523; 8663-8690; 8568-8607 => 1.6 angstrom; 12.3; 13.1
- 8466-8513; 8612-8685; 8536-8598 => 1.1 angstrom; 12.8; 12.4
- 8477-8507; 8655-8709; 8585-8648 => 3.1 angstrom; 11.7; 13.2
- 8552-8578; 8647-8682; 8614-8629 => 1.1 angstrom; 12.1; 13.1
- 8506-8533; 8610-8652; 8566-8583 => 0.4 angstrom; 12.4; 11.9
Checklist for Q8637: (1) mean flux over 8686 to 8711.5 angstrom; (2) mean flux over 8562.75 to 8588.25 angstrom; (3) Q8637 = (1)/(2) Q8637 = 1.1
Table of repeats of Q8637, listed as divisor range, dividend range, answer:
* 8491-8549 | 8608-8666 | 1.00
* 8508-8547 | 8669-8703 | 1.07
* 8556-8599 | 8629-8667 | 1.03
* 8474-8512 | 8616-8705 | 1.03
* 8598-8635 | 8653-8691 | 1.06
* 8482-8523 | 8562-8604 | 1.02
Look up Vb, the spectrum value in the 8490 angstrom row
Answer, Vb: 10.9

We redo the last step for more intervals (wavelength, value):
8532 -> 11.93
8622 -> 13.86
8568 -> 11.97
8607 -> 12.04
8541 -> 12.62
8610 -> 12.33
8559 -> 9.843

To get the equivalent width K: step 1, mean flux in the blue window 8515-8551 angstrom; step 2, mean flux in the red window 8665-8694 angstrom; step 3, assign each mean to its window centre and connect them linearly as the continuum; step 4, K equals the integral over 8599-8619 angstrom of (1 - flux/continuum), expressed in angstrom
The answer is 0.35 angstrom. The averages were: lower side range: 12.3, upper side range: 12.9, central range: 12.4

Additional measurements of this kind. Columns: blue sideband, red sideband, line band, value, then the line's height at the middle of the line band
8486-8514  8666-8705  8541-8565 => -0.9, 12.4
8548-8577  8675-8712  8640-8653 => 0.6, 12.5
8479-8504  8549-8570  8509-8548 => -1.1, 12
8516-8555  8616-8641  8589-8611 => -0.7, 12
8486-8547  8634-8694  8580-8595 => 0.3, 12.4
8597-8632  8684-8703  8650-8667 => -0.4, 12.7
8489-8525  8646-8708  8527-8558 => -1.5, 12.2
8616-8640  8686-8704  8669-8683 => -0.5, 12.8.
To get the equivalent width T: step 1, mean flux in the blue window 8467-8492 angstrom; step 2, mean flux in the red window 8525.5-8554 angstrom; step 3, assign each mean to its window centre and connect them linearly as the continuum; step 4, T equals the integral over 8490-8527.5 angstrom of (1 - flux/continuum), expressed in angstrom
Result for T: 2.2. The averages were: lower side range 12.8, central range 11.9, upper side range 12.6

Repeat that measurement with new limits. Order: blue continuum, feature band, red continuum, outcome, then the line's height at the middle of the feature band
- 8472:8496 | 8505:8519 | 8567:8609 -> -1.3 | 11.8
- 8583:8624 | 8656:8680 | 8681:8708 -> -2.0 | 12.7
